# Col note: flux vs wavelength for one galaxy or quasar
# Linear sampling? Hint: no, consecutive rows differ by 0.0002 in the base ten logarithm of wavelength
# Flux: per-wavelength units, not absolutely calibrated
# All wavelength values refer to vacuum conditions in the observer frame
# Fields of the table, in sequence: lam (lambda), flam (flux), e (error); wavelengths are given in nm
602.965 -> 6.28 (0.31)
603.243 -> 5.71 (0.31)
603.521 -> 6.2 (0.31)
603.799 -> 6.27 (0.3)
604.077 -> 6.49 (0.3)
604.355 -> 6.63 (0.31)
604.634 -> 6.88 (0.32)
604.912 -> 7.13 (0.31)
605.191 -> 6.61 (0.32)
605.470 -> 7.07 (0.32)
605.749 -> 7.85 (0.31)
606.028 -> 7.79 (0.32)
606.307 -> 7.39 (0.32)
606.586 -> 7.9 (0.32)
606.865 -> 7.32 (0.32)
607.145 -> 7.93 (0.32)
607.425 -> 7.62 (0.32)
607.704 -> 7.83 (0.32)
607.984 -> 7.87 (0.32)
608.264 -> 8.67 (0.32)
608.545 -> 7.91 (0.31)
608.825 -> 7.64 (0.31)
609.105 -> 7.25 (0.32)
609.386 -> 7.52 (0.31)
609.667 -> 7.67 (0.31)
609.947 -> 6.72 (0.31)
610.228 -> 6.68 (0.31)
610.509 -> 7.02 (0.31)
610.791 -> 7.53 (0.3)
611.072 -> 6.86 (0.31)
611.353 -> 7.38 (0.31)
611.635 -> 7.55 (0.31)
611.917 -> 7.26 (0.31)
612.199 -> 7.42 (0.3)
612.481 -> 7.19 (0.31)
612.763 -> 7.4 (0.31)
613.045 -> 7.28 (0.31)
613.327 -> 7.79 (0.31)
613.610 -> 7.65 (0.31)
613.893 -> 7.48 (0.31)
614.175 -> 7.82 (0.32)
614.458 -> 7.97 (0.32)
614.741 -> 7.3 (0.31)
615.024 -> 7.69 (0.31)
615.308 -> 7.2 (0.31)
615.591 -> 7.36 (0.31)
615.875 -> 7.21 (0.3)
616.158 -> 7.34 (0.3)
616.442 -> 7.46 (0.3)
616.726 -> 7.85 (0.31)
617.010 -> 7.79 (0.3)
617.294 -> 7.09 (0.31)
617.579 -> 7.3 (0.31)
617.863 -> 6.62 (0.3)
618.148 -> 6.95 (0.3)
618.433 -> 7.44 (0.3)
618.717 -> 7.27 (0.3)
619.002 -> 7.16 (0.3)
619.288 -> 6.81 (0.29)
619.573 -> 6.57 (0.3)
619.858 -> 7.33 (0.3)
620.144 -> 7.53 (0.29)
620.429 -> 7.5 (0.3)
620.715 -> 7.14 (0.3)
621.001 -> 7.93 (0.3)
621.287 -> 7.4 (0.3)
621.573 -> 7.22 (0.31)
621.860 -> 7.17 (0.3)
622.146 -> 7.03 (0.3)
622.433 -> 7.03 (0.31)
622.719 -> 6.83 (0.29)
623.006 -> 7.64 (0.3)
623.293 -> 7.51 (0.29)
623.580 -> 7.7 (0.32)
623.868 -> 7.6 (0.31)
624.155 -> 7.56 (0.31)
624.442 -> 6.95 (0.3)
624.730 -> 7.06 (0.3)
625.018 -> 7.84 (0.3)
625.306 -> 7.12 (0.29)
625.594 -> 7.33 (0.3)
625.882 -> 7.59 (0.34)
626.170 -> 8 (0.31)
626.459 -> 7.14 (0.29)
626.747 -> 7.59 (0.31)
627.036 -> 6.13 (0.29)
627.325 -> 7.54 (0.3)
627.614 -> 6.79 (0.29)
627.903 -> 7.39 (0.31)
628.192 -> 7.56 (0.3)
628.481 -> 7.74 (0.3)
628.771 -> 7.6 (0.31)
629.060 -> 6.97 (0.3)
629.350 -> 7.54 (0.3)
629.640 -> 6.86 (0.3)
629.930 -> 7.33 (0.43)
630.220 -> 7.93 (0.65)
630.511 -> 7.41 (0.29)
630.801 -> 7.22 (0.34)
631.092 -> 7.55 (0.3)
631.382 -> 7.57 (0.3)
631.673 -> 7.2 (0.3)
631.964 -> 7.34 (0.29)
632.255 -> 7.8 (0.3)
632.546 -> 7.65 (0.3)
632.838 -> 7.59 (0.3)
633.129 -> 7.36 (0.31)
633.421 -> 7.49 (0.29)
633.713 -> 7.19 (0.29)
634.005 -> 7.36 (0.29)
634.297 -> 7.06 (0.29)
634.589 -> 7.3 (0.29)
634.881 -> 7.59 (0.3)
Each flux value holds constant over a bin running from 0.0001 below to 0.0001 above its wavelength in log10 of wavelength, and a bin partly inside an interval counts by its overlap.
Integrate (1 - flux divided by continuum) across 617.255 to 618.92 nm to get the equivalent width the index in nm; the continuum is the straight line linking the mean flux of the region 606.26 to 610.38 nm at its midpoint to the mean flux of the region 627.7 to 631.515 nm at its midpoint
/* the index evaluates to 0.090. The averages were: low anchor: 7.6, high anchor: 7.43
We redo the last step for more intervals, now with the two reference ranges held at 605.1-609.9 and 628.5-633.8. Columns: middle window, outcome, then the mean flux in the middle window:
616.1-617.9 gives 0.038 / 7.39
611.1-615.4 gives 0.059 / 7.48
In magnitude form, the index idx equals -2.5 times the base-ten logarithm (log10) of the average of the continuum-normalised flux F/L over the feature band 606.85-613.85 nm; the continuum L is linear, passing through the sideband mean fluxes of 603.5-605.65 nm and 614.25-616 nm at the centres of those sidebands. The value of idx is -0.05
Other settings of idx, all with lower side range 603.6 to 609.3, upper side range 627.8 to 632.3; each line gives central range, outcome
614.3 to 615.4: -0.02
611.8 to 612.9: 0.01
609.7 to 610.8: 0.06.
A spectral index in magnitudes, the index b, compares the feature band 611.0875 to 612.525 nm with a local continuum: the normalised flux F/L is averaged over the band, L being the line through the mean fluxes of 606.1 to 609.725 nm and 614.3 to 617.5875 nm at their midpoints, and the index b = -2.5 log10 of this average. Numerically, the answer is 0.04 mag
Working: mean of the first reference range 7.73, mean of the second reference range 7.47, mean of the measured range 7.33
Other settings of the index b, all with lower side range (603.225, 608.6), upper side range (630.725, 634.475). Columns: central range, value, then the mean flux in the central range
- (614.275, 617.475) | -0.02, 7.48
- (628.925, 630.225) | 0.02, 7.26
